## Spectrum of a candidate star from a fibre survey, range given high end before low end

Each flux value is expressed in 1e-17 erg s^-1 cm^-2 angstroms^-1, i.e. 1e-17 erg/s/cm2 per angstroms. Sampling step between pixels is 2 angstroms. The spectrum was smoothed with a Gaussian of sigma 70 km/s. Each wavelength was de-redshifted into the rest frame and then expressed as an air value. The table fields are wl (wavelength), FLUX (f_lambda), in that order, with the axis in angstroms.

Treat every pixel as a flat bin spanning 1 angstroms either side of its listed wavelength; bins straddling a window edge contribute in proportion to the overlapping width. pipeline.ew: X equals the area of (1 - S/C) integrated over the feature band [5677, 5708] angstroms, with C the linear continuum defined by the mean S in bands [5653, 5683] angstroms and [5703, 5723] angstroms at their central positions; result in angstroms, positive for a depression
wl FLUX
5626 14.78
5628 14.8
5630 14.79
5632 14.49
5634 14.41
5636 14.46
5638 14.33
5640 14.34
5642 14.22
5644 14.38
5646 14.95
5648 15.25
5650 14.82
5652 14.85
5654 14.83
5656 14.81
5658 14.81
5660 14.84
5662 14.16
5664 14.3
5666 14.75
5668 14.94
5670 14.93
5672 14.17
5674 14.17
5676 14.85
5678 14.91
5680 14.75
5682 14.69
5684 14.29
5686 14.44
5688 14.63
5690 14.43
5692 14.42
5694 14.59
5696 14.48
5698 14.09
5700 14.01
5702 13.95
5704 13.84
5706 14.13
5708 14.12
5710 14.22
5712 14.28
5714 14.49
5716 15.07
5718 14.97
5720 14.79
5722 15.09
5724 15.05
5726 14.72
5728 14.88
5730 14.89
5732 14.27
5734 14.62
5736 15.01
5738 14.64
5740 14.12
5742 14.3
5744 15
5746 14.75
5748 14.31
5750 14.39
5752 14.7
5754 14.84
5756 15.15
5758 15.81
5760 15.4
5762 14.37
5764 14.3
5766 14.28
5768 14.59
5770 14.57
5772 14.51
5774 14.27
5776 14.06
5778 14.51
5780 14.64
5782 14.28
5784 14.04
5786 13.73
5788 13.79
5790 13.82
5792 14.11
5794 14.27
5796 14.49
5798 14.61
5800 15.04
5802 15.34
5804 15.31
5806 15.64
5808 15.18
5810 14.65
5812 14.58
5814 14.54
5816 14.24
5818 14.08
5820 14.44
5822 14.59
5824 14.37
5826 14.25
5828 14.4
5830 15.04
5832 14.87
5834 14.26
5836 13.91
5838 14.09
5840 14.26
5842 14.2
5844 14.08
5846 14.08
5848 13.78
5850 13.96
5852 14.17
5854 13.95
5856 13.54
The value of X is 0.4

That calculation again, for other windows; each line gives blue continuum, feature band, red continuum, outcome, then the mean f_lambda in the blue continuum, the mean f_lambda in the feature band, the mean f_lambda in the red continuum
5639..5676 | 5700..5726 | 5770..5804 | 0.07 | 14.6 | 14.5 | 14.4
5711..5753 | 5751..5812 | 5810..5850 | -0.47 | 14.7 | 14.6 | 14.3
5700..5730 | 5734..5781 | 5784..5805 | -0.49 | 14.5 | 14.6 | 14.4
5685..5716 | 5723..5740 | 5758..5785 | -0.40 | 14.3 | 14.7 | 14.5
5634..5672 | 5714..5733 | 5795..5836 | -0.23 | 14.6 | 14.8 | 14.7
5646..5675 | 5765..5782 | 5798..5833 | 0.35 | 14.7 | 14.4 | 14.7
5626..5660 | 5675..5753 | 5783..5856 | 0.05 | 14.7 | 14.5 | 14.4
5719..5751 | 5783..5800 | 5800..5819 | 0.74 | 14.7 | 14.2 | 14.9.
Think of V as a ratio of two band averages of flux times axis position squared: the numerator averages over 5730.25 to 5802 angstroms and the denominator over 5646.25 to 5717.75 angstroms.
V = 1.03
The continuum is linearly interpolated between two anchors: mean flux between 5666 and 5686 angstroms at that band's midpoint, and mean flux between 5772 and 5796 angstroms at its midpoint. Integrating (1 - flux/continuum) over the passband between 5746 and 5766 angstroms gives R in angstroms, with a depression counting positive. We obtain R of -0.69 angstroms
